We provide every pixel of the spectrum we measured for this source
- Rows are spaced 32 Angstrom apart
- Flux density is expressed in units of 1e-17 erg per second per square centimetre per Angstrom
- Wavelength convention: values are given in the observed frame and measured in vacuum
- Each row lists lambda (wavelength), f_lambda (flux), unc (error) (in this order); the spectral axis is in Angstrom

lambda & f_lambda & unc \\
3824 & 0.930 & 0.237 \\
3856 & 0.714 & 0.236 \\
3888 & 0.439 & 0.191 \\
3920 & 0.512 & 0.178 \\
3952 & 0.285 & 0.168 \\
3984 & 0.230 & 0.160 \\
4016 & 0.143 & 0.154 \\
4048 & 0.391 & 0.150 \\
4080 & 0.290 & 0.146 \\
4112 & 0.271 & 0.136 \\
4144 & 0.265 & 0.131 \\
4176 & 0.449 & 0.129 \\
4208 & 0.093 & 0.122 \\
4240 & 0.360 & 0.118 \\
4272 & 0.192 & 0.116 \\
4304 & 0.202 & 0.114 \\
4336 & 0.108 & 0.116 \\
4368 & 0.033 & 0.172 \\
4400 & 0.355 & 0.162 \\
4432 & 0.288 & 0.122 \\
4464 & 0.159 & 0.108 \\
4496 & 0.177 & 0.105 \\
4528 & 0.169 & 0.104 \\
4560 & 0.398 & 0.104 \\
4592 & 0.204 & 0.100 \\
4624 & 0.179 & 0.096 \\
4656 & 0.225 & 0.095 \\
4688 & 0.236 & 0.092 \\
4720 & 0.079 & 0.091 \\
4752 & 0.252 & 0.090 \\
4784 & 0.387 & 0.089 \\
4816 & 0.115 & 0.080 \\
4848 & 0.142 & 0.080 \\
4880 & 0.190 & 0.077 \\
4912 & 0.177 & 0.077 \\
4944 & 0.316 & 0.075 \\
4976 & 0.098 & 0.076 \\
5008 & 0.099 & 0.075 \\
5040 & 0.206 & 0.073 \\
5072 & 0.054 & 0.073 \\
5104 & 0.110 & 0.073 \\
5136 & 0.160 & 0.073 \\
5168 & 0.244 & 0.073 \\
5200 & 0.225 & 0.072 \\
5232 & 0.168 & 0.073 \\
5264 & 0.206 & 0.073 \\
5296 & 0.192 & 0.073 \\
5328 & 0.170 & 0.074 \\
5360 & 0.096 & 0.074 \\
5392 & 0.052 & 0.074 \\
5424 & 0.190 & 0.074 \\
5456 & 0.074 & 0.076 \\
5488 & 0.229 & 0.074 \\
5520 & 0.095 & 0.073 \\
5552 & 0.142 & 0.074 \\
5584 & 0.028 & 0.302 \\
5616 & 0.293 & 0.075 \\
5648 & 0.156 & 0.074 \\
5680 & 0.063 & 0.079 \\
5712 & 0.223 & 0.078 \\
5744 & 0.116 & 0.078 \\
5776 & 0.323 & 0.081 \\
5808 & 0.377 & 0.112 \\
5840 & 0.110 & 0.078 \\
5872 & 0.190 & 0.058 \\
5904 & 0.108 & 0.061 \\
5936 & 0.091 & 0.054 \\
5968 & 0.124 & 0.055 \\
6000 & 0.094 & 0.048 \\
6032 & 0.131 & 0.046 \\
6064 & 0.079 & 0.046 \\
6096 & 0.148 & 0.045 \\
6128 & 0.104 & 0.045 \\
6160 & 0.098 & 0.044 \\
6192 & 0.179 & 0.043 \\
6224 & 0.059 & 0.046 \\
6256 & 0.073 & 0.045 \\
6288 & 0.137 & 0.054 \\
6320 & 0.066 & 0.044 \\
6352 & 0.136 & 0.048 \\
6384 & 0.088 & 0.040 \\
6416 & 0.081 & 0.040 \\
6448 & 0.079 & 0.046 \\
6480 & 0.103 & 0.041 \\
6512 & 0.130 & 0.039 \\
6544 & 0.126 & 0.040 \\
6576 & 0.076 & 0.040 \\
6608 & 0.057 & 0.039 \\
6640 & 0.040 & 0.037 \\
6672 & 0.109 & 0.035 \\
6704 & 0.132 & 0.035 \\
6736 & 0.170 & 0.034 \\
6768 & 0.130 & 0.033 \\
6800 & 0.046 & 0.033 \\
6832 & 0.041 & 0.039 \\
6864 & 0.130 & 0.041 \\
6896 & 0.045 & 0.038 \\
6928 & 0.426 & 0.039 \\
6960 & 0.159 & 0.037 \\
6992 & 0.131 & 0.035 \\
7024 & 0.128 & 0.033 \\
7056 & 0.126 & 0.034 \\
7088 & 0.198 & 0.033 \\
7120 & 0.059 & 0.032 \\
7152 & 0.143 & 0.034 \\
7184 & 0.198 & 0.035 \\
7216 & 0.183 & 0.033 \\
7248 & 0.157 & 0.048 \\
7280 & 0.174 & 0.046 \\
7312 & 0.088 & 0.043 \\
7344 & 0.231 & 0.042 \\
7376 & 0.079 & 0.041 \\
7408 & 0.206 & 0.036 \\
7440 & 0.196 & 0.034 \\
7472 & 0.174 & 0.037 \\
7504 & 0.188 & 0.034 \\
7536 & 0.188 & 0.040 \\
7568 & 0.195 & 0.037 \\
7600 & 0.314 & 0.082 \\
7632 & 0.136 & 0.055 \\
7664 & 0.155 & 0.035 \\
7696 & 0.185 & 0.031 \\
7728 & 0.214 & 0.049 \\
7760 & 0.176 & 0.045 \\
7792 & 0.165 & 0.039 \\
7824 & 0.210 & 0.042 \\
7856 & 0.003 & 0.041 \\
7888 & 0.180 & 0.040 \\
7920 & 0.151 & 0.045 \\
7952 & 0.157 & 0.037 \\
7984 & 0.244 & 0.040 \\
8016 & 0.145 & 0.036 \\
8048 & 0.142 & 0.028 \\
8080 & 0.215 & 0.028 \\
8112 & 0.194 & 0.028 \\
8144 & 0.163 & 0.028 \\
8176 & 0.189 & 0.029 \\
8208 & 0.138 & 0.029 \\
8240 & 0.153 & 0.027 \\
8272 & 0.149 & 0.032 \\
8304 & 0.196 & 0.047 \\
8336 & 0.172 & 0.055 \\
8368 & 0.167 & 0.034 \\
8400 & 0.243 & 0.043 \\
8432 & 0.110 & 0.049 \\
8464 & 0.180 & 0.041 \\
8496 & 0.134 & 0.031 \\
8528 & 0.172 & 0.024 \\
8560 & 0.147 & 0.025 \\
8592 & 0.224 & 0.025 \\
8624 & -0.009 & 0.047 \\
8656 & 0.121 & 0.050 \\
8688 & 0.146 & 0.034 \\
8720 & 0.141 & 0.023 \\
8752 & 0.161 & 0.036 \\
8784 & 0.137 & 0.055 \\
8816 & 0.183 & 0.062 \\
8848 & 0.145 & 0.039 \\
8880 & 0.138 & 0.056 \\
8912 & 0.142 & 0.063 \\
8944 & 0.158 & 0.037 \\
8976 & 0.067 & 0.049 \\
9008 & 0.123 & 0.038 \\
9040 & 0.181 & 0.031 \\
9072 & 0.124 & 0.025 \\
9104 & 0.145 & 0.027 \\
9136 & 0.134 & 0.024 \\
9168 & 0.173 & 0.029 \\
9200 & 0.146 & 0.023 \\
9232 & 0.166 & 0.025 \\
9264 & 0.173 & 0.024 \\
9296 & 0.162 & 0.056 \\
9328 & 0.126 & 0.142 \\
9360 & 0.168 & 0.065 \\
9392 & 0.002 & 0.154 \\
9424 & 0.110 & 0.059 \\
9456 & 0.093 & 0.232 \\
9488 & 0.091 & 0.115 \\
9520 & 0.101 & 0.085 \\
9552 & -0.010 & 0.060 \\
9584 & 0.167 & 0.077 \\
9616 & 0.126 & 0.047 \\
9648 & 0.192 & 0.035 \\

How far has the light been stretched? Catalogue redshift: 0.858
